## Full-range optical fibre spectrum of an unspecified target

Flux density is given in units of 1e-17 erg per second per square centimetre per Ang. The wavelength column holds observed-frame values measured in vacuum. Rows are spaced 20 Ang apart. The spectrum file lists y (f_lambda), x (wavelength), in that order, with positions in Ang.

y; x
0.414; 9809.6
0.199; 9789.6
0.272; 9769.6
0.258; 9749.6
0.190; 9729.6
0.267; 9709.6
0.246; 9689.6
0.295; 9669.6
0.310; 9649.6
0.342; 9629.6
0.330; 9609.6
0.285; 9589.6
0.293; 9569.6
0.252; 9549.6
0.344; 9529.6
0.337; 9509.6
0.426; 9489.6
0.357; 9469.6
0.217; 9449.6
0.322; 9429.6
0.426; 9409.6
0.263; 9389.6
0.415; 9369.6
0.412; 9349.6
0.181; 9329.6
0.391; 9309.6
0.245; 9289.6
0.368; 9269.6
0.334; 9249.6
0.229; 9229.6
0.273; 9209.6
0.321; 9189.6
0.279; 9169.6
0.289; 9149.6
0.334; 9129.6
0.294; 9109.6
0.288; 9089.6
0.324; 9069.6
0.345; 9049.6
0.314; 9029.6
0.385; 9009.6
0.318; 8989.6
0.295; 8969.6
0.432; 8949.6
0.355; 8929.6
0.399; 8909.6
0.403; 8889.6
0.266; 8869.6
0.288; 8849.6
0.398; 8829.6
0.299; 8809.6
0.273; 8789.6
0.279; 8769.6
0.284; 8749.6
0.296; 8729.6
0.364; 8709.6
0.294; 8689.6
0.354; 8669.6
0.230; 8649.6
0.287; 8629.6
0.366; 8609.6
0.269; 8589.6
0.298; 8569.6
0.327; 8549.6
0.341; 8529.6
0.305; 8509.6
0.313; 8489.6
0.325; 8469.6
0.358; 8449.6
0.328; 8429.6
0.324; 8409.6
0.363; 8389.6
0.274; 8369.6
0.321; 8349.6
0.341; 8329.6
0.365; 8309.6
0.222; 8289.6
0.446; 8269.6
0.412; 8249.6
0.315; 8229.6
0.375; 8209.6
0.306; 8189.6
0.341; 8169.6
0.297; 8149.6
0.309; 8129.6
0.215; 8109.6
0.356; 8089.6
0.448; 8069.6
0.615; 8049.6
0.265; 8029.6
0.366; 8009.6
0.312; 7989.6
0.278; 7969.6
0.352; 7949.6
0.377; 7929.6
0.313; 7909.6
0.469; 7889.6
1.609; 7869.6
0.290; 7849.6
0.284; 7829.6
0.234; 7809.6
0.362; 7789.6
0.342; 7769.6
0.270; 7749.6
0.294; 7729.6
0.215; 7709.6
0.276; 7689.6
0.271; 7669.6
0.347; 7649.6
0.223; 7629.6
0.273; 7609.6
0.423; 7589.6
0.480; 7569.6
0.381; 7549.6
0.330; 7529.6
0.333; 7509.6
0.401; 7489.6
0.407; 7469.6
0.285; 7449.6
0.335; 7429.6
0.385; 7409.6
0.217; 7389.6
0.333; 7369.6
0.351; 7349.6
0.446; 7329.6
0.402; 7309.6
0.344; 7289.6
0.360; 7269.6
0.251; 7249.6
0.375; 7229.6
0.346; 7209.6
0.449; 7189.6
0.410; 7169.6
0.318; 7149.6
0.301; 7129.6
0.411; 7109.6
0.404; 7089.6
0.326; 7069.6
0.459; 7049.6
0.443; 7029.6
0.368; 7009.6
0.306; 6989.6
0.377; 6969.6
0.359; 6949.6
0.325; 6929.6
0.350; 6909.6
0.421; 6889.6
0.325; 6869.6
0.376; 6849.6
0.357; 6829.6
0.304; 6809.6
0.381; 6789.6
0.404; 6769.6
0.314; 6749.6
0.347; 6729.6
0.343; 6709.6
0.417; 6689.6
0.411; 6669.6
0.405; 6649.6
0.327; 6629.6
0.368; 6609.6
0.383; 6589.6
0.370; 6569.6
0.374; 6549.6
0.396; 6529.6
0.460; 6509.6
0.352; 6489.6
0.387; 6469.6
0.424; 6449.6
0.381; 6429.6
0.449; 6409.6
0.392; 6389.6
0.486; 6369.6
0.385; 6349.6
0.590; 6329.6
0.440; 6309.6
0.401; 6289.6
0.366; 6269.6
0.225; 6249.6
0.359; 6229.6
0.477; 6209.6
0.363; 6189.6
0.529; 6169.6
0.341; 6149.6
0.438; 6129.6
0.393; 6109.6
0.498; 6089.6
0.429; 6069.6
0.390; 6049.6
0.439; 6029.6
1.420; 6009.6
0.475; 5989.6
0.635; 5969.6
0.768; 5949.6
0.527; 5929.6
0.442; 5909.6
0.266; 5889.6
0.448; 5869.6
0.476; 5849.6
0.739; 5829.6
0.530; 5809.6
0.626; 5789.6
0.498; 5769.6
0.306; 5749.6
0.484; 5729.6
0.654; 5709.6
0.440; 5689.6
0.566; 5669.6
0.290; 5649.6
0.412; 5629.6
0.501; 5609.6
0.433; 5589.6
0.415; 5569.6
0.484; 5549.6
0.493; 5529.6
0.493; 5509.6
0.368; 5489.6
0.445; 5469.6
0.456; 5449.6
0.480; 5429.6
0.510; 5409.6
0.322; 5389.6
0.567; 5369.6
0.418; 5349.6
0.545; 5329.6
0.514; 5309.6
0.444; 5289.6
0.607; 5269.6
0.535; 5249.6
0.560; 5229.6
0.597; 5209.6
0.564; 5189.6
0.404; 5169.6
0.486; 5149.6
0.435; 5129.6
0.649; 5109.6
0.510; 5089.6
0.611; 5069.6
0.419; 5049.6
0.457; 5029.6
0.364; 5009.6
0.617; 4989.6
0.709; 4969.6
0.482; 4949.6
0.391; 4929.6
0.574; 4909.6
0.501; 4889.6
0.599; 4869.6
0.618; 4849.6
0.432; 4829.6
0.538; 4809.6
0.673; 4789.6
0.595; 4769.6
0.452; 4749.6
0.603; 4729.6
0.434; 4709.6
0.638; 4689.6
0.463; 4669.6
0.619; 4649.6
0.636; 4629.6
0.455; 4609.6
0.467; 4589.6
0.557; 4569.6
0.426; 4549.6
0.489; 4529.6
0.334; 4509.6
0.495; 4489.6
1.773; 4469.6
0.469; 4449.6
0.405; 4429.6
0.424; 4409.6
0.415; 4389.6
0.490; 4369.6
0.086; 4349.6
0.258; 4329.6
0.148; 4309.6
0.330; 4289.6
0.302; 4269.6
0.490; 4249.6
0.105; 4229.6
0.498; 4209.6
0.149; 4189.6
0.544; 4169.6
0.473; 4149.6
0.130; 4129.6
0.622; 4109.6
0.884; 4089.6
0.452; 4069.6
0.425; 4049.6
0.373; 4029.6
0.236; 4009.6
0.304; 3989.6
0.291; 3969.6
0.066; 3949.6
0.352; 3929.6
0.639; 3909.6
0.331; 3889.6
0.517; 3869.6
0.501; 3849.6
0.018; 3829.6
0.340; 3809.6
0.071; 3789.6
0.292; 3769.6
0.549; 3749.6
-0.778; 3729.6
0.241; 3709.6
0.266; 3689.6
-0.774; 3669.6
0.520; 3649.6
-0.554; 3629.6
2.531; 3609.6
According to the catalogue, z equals 0.20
